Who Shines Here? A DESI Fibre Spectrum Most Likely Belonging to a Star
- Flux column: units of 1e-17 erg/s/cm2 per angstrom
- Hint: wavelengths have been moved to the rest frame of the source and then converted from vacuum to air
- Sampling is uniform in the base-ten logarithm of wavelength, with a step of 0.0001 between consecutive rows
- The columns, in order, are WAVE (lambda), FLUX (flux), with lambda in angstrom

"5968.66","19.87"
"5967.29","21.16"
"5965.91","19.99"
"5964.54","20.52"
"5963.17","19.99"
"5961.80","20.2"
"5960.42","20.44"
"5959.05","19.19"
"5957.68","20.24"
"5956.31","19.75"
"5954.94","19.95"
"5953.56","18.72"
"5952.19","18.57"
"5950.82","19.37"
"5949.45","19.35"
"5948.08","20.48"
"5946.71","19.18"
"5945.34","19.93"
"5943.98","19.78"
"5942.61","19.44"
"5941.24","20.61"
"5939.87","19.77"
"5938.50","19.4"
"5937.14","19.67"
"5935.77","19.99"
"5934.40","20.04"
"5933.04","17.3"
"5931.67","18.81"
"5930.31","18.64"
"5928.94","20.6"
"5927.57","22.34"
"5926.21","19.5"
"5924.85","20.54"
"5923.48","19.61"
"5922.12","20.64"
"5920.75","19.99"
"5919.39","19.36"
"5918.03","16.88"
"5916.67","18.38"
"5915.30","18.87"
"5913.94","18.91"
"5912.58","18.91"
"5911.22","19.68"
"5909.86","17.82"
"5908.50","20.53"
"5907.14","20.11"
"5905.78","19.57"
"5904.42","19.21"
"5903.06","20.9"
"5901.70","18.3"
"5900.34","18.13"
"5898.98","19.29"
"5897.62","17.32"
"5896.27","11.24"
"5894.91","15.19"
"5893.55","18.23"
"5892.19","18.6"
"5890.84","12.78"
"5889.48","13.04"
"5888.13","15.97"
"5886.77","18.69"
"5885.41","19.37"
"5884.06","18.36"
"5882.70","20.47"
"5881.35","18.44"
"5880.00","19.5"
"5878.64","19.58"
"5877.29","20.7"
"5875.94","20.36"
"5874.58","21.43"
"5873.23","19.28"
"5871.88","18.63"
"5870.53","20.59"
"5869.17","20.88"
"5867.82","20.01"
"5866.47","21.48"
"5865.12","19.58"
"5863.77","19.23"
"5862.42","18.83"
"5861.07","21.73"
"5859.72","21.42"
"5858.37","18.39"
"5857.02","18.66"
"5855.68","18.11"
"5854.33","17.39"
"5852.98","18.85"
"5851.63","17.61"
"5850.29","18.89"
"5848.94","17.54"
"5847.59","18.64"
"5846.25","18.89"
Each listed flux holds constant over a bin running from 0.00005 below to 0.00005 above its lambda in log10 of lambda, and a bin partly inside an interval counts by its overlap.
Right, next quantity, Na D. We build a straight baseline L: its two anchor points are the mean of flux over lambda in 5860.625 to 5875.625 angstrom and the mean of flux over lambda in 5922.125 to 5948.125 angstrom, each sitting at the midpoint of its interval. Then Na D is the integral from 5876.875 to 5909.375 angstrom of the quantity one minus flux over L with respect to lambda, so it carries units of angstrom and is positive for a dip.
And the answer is 3.2 angstrom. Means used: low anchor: 20.1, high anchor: 19.8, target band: 18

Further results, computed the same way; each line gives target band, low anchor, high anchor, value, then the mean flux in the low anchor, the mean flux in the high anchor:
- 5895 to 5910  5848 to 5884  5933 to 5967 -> 1.0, 19.5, 19.7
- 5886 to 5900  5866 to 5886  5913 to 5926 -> 2.5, 19.9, 19.2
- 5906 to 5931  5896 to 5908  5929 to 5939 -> -0.9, 18.5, 19.2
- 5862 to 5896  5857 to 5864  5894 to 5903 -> -0.4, 19.8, 16.9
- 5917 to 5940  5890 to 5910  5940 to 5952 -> -0.7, 17.8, 19.7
